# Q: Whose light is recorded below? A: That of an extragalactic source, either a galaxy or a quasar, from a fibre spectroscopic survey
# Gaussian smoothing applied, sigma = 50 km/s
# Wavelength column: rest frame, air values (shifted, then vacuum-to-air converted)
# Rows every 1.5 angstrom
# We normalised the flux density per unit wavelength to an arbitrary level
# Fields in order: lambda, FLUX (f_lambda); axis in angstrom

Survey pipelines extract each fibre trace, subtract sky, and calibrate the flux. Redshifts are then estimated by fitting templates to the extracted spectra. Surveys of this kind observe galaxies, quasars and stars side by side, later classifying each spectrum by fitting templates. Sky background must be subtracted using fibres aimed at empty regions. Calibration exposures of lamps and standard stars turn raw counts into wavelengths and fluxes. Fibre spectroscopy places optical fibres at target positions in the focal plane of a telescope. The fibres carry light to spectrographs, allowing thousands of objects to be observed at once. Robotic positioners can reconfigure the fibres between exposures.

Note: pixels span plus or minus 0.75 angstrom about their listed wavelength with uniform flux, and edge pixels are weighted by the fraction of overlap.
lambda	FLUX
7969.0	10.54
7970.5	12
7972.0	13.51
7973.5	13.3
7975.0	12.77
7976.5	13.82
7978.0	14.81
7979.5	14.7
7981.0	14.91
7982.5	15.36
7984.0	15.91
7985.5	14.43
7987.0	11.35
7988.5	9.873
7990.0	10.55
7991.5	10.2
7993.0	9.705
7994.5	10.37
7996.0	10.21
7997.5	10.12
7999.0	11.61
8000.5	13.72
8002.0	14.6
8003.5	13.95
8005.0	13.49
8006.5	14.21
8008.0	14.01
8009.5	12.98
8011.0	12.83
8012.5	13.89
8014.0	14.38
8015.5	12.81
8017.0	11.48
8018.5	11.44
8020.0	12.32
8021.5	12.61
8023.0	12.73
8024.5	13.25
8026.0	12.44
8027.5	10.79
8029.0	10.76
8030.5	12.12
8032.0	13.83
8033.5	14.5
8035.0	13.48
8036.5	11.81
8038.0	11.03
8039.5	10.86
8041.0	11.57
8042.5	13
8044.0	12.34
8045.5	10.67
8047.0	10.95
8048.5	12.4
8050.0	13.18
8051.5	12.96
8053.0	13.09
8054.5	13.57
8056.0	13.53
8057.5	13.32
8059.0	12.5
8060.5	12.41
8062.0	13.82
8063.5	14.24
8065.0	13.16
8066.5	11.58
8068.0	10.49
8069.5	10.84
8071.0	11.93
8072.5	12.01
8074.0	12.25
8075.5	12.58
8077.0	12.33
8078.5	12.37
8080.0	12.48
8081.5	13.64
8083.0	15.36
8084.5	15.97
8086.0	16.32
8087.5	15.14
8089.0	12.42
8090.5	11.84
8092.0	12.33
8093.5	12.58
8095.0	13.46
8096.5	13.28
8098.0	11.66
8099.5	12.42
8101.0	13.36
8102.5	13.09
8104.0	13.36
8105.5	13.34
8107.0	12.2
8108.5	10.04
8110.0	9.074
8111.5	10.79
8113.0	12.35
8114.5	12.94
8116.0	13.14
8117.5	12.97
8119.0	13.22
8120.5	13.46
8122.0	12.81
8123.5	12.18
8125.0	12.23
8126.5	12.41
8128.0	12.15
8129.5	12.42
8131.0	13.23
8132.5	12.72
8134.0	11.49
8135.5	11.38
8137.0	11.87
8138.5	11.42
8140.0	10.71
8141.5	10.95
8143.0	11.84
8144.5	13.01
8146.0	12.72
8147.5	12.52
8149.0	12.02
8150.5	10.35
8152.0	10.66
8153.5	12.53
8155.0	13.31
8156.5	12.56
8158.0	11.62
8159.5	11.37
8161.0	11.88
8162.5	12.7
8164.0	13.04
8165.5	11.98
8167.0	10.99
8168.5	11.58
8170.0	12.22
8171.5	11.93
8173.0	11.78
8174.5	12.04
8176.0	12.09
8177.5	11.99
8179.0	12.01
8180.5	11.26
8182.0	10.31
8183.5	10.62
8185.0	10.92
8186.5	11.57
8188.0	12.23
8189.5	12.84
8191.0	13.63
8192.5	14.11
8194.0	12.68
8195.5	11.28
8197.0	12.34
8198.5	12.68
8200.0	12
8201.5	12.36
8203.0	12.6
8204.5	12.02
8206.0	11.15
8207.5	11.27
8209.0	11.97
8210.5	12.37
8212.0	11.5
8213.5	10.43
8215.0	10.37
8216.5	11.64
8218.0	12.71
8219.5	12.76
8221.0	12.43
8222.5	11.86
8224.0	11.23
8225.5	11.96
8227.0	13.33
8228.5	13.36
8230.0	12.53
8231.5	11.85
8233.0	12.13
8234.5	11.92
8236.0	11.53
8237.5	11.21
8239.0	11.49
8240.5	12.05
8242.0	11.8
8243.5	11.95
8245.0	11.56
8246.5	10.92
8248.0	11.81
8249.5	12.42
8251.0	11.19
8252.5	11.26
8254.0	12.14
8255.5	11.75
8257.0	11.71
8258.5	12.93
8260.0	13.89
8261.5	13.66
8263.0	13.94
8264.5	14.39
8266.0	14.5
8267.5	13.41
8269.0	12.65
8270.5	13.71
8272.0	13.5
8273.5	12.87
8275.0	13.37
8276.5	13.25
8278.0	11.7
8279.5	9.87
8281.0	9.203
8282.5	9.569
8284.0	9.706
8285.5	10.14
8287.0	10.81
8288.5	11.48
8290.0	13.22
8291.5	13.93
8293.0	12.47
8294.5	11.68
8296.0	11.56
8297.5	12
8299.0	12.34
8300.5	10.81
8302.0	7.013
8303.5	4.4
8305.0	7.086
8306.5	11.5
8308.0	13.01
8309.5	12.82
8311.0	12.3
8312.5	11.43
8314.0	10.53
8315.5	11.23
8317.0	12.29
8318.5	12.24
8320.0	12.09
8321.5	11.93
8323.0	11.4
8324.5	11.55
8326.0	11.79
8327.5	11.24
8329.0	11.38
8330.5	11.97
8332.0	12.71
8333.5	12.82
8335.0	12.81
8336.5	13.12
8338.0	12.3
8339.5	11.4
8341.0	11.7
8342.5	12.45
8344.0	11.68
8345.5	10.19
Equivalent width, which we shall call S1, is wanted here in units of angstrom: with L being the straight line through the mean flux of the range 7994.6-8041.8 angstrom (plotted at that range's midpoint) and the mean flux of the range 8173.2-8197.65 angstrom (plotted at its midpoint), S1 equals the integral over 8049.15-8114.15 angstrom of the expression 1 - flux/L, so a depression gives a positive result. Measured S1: -2.2 angstrom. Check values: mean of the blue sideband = 12.5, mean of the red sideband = 12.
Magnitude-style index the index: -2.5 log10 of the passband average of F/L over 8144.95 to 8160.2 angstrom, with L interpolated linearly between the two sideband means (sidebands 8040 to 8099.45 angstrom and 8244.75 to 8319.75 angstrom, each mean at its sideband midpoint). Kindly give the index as 0.036 mag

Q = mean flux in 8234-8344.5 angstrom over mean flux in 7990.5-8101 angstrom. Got 0.9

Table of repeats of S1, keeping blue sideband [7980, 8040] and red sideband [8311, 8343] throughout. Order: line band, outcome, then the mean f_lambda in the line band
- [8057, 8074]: 0.08 angstrom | 12.4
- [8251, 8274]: -1.86 angstrom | 13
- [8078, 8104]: -2.14 angstrom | 13.4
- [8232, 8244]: 0.34 angstrom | 11.8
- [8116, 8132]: -0.53 angstrom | 12.7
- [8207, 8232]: 0.31 angstrom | 12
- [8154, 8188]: 1.13 angstrom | 11.8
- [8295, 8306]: 2.35 angstrom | 9.42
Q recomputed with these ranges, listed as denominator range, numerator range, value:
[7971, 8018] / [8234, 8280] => 0.96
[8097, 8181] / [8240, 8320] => 0.97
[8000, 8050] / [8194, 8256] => 0.94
